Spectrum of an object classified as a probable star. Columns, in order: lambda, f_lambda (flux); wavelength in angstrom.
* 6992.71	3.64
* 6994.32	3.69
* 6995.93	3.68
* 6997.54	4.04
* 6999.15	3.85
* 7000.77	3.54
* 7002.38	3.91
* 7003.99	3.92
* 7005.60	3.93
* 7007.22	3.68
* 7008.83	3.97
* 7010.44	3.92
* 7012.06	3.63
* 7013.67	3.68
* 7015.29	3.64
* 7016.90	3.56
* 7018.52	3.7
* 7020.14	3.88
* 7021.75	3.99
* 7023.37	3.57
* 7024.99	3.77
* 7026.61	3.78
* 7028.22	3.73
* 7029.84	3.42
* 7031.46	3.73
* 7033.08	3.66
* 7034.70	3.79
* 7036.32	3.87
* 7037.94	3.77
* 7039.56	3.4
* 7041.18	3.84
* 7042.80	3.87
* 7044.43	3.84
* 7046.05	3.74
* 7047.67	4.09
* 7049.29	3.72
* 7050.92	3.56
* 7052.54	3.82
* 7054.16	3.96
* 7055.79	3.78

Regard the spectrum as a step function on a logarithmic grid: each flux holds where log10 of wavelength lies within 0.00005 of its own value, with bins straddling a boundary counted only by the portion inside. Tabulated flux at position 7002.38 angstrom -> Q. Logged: 3.91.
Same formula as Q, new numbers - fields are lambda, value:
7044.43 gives 3.84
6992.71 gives 3.64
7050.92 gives 3.56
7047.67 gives 4.09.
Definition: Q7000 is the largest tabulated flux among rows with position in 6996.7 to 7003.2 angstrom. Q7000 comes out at 4.04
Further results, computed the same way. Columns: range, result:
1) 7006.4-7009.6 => 3.97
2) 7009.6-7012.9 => 3.92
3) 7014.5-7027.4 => 3.99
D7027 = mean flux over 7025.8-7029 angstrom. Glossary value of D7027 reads 3.76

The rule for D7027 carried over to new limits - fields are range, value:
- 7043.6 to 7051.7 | 3.79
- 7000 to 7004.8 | 3.8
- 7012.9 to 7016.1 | 3.66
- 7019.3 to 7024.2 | 3.81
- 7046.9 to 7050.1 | 3.91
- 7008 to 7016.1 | 3.77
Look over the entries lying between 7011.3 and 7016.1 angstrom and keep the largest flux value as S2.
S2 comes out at 3.68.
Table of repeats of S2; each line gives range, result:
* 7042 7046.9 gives 3.87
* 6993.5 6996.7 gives 3.69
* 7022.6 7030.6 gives 3.78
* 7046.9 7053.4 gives 4.09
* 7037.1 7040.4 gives 3.77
